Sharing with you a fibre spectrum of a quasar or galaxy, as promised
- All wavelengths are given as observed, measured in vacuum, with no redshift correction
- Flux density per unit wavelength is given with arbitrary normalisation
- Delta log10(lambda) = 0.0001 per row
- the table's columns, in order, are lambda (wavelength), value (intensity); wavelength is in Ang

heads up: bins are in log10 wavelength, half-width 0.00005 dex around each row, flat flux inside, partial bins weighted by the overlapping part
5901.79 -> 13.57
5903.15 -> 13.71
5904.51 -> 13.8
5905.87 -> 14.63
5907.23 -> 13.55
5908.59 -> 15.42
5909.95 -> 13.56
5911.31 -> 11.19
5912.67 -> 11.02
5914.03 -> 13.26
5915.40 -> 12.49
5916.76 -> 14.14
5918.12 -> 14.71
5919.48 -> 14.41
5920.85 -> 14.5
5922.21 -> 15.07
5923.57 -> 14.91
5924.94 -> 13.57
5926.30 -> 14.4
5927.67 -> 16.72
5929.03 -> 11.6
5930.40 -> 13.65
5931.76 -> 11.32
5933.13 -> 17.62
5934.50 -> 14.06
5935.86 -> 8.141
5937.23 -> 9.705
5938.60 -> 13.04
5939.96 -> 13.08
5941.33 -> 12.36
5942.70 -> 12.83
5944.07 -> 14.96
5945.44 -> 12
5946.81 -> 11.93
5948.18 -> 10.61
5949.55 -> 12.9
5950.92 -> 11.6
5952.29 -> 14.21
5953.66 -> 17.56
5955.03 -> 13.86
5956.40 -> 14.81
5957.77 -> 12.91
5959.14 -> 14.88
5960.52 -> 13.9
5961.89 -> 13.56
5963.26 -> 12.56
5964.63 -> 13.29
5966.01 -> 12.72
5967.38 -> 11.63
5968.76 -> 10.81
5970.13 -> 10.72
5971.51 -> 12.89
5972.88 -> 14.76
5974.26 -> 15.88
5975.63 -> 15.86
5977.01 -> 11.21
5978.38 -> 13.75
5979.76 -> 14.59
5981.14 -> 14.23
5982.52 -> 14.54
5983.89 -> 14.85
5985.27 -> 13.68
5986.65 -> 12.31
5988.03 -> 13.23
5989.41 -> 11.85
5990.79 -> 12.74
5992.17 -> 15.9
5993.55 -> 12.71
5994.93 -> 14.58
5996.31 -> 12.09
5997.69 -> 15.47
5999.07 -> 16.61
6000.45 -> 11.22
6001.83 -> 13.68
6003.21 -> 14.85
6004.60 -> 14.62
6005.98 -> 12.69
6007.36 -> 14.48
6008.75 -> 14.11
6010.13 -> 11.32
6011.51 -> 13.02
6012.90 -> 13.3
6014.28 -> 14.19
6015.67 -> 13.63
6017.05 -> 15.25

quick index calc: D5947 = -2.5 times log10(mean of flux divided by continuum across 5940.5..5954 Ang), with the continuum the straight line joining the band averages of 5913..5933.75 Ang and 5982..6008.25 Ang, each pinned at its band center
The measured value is 0.08 mag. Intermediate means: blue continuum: 14.1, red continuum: 13.8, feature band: 13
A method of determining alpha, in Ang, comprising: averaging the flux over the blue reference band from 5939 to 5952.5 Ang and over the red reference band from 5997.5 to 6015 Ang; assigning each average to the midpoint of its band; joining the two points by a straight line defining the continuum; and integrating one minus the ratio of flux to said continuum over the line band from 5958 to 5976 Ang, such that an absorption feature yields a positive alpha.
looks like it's -0.4 Ang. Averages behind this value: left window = 12.6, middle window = 13.3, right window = 13.8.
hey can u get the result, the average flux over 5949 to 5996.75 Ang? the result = 13.5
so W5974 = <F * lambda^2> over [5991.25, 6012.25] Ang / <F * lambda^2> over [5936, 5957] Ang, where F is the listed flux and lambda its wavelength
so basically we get 1.1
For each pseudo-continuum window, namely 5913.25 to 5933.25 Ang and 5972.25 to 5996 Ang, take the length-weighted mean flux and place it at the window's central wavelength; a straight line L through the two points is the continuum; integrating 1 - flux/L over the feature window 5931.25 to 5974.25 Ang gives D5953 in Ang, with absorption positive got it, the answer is 3.0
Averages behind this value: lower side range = 14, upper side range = 13.9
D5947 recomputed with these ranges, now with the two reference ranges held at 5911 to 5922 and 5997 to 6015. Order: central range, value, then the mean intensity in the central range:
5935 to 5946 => 0.12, 12.1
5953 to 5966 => -0.04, 14.1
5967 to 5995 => 0.02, 13.5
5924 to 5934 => -0.06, 14.1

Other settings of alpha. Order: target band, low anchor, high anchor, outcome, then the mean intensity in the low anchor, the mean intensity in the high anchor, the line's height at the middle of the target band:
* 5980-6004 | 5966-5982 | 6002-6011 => -0.6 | 13.3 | 13.7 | 13.5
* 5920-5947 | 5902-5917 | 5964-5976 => -0.1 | 13.3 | 13.1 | 13.2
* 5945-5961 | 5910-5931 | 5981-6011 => 0.3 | 13.7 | 13.7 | 13.7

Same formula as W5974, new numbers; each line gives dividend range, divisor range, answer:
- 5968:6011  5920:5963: 1.03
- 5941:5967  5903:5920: 1.00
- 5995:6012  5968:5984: 1.02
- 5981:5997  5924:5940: 1.05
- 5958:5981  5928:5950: 1.07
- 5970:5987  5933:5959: 1.08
